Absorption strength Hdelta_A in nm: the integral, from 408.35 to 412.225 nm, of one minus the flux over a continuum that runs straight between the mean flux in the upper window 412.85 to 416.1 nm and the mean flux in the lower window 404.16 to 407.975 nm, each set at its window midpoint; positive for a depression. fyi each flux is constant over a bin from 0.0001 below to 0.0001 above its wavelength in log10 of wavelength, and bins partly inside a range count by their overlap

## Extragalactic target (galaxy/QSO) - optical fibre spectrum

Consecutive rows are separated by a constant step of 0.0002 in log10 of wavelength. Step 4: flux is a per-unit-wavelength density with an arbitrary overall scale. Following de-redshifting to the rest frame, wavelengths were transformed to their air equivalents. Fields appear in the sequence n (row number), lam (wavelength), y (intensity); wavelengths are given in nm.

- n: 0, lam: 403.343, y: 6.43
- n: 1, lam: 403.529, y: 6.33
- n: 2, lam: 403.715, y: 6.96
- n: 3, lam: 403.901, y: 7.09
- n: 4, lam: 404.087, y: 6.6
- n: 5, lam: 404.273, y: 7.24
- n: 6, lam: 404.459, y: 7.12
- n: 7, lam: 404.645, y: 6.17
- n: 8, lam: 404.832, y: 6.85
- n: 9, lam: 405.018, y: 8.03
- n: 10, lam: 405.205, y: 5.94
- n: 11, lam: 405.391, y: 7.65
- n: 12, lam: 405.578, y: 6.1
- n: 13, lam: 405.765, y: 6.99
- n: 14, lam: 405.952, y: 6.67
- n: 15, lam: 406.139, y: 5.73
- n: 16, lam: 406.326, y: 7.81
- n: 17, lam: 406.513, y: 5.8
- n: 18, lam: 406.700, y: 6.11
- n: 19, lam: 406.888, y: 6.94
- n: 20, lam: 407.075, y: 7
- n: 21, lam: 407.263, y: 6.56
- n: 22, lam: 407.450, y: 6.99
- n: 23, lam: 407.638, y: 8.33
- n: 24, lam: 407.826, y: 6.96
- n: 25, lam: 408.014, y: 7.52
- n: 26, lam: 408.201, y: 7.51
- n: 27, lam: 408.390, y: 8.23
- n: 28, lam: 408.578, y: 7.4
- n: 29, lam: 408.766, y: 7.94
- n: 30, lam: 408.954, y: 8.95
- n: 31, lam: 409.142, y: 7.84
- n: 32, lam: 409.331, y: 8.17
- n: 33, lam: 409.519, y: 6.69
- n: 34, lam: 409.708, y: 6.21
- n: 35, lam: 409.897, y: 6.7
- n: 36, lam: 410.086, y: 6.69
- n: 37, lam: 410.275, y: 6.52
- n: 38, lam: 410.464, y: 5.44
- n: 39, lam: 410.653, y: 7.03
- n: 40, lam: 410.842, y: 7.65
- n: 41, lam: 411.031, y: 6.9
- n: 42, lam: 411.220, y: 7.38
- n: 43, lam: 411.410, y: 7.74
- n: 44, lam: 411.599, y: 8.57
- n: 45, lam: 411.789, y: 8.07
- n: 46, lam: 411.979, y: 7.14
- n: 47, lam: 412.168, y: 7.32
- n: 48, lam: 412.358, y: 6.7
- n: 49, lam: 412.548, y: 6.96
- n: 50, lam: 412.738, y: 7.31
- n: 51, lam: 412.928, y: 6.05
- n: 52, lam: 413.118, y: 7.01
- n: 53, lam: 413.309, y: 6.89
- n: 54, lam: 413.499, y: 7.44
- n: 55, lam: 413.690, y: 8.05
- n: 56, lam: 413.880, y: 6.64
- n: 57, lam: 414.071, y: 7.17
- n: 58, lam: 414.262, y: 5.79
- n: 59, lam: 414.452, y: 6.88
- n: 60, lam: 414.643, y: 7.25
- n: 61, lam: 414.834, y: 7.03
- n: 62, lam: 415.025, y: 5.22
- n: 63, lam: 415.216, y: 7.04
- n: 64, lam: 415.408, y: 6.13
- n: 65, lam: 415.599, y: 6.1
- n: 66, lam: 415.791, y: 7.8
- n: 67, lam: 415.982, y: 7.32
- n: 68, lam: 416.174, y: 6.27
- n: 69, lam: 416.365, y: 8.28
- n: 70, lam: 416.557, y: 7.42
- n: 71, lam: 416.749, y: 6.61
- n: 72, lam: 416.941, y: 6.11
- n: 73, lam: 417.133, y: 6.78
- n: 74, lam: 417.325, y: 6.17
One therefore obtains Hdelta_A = -0.292 nm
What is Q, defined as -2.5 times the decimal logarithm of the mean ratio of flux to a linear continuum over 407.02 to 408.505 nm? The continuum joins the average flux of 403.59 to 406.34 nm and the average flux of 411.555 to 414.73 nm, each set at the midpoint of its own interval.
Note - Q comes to -0.07 mag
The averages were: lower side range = 6.83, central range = 7.4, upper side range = 7.11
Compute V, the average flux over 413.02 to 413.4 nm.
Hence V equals 6.93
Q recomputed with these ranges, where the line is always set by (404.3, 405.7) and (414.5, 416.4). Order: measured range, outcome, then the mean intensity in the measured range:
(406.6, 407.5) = 0.024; 6.7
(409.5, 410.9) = 0.040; 6.58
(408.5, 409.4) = -0.180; 8.07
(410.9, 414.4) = -0.056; 7.18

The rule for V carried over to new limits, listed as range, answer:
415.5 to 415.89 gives 6.95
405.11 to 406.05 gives 6.66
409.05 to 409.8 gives 7.23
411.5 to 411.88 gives 8.32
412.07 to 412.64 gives 7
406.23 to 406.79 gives 6.58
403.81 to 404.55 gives 7.02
